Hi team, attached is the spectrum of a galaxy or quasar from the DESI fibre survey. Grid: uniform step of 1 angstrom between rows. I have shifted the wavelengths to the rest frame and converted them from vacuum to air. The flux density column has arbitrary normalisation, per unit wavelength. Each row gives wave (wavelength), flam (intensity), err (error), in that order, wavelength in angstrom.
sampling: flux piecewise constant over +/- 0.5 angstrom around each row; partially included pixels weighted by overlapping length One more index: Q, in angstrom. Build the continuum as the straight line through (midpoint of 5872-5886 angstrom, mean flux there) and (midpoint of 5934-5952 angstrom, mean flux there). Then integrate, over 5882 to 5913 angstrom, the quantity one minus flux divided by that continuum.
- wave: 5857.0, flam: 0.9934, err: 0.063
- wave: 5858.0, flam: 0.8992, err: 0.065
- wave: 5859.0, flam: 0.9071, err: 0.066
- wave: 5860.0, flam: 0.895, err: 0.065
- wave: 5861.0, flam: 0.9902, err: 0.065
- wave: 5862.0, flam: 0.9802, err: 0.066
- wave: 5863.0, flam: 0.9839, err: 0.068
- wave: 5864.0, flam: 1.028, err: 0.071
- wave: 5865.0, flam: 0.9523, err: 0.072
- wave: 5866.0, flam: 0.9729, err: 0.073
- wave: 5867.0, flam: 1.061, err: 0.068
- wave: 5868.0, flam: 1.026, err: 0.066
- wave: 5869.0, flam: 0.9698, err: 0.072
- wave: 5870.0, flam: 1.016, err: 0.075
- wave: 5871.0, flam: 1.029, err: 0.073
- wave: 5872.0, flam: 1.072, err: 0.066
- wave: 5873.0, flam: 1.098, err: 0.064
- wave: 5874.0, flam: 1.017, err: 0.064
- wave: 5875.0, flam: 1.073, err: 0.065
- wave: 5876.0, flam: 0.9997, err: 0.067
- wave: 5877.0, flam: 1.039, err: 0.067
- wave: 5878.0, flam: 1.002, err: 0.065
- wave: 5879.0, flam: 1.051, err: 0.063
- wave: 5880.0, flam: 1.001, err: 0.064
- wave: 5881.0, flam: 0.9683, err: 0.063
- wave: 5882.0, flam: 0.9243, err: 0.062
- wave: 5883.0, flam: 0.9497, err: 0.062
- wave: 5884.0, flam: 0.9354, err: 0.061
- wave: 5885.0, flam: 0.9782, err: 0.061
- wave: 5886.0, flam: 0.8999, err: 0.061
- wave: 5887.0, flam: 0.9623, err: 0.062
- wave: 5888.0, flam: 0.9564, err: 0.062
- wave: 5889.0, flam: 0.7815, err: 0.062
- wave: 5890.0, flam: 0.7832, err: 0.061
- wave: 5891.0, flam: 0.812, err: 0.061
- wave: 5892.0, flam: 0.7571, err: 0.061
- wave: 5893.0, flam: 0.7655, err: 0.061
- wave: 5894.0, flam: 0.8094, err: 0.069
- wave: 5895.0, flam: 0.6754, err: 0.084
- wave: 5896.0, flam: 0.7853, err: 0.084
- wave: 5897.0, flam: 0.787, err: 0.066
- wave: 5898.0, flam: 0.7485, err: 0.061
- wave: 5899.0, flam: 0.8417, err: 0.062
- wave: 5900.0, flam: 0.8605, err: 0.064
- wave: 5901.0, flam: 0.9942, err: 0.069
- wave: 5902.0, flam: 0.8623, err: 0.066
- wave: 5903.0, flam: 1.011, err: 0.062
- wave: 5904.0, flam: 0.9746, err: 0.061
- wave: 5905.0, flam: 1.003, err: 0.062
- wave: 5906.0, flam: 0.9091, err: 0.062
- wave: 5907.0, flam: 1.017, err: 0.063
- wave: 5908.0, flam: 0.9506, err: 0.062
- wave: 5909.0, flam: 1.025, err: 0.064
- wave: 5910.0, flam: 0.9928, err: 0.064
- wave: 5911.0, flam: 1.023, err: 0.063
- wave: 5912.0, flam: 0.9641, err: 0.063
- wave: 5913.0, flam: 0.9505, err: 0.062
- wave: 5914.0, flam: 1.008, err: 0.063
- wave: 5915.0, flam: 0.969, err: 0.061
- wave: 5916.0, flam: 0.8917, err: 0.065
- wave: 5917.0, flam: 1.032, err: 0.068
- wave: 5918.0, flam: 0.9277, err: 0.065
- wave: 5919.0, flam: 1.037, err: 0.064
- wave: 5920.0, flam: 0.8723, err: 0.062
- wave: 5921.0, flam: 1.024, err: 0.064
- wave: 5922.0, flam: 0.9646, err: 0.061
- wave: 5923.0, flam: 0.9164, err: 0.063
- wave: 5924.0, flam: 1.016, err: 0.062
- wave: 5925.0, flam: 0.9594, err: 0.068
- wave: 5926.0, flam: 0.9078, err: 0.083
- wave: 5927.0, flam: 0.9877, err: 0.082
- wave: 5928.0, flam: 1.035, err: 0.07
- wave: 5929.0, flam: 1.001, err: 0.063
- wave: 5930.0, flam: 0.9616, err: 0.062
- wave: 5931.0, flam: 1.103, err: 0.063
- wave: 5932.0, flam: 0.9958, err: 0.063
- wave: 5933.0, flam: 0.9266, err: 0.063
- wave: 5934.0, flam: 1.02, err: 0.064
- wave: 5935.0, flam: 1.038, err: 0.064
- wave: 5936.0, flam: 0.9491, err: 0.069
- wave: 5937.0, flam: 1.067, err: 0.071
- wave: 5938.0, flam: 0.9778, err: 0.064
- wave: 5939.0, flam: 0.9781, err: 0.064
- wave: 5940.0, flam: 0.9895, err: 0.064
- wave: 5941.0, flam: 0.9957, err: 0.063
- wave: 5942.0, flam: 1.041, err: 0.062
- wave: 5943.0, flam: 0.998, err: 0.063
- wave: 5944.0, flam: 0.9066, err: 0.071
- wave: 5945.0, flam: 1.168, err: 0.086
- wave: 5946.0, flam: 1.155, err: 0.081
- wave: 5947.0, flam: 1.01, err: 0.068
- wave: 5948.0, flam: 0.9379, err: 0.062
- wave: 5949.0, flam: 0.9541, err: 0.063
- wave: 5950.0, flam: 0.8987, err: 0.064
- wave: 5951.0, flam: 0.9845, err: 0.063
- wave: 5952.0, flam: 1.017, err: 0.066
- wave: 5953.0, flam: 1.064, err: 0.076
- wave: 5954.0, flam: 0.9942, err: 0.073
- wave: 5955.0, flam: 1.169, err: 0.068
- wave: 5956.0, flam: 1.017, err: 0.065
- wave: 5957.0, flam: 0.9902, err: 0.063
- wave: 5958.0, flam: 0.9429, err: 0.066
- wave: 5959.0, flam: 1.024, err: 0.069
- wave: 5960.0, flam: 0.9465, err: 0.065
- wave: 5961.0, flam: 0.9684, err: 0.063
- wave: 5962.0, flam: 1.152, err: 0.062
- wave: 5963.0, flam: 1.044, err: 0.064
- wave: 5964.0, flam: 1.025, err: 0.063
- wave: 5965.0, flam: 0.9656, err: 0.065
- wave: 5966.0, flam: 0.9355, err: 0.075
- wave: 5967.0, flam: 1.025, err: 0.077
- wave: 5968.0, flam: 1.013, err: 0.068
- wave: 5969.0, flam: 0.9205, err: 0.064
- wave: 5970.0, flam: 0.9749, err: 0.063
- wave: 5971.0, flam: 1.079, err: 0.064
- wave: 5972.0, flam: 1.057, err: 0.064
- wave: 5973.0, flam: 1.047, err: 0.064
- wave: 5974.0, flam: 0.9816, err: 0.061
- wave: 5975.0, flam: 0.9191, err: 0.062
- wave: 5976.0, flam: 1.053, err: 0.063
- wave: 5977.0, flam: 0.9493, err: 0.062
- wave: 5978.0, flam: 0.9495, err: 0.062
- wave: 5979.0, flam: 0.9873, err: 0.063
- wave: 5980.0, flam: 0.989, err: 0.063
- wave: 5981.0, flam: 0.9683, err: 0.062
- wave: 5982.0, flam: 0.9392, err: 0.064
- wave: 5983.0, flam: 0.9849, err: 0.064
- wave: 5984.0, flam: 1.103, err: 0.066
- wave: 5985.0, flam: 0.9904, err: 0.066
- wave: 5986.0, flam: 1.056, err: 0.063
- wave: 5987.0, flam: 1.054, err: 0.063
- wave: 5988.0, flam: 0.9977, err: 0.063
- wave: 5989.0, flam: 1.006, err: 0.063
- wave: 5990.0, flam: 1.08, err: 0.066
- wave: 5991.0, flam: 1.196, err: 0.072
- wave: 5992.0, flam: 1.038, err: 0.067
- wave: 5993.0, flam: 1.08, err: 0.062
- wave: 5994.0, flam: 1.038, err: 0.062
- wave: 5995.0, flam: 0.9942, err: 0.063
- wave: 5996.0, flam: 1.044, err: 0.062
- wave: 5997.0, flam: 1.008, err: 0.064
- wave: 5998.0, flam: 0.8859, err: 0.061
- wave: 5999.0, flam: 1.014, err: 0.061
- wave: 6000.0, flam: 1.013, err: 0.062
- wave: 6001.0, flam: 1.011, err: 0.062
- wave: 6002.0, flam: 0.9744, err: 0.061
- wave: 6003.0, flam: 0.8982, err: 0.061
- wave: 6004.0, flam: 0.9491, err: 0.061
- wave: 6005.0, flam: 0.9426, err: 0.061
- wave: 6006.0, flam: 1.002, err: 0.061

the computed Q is 3.3 angstrom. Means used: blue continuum 1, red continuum 1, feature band 0.895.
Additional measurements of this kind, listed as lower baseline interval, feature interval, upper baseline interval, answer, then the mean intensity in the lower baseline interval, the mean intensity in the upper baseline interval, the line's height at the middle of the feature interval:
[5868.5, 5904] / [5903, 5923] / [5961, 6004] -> -0.6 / 0.921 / 1.01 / 0.946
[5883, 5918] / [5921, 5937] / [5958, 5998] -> -0.8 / 0.904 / 1.01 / 0.944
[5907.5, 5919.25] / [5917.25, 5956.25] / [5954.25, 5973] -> -0.1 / 0.98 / 1.01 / 0.996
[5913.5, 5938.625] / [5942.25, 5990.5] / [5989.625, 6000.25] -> 0.3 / 0.984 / 1.04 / 1.01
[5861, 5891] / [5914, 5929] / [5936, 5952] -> 0.4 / 0.98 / 1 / 0.995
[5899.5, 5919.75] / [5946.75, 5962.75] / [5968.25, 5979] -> -0.3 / 0.969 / 0.993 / 0.986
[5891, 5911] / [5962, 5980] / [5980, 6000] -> -0.1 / 0.884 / 1.02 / 0.994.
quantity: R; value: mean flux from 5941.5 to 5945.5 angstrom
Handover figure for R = 1.03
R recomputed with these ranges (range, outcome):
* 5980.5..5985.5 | 0.997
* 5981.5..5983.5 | 0.962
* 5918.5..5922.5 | 0.974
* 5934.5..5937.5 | 1.02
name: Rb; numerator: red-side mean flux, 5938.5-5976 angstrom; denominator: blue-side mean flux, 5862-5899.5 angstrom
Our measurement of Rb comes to 1.08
